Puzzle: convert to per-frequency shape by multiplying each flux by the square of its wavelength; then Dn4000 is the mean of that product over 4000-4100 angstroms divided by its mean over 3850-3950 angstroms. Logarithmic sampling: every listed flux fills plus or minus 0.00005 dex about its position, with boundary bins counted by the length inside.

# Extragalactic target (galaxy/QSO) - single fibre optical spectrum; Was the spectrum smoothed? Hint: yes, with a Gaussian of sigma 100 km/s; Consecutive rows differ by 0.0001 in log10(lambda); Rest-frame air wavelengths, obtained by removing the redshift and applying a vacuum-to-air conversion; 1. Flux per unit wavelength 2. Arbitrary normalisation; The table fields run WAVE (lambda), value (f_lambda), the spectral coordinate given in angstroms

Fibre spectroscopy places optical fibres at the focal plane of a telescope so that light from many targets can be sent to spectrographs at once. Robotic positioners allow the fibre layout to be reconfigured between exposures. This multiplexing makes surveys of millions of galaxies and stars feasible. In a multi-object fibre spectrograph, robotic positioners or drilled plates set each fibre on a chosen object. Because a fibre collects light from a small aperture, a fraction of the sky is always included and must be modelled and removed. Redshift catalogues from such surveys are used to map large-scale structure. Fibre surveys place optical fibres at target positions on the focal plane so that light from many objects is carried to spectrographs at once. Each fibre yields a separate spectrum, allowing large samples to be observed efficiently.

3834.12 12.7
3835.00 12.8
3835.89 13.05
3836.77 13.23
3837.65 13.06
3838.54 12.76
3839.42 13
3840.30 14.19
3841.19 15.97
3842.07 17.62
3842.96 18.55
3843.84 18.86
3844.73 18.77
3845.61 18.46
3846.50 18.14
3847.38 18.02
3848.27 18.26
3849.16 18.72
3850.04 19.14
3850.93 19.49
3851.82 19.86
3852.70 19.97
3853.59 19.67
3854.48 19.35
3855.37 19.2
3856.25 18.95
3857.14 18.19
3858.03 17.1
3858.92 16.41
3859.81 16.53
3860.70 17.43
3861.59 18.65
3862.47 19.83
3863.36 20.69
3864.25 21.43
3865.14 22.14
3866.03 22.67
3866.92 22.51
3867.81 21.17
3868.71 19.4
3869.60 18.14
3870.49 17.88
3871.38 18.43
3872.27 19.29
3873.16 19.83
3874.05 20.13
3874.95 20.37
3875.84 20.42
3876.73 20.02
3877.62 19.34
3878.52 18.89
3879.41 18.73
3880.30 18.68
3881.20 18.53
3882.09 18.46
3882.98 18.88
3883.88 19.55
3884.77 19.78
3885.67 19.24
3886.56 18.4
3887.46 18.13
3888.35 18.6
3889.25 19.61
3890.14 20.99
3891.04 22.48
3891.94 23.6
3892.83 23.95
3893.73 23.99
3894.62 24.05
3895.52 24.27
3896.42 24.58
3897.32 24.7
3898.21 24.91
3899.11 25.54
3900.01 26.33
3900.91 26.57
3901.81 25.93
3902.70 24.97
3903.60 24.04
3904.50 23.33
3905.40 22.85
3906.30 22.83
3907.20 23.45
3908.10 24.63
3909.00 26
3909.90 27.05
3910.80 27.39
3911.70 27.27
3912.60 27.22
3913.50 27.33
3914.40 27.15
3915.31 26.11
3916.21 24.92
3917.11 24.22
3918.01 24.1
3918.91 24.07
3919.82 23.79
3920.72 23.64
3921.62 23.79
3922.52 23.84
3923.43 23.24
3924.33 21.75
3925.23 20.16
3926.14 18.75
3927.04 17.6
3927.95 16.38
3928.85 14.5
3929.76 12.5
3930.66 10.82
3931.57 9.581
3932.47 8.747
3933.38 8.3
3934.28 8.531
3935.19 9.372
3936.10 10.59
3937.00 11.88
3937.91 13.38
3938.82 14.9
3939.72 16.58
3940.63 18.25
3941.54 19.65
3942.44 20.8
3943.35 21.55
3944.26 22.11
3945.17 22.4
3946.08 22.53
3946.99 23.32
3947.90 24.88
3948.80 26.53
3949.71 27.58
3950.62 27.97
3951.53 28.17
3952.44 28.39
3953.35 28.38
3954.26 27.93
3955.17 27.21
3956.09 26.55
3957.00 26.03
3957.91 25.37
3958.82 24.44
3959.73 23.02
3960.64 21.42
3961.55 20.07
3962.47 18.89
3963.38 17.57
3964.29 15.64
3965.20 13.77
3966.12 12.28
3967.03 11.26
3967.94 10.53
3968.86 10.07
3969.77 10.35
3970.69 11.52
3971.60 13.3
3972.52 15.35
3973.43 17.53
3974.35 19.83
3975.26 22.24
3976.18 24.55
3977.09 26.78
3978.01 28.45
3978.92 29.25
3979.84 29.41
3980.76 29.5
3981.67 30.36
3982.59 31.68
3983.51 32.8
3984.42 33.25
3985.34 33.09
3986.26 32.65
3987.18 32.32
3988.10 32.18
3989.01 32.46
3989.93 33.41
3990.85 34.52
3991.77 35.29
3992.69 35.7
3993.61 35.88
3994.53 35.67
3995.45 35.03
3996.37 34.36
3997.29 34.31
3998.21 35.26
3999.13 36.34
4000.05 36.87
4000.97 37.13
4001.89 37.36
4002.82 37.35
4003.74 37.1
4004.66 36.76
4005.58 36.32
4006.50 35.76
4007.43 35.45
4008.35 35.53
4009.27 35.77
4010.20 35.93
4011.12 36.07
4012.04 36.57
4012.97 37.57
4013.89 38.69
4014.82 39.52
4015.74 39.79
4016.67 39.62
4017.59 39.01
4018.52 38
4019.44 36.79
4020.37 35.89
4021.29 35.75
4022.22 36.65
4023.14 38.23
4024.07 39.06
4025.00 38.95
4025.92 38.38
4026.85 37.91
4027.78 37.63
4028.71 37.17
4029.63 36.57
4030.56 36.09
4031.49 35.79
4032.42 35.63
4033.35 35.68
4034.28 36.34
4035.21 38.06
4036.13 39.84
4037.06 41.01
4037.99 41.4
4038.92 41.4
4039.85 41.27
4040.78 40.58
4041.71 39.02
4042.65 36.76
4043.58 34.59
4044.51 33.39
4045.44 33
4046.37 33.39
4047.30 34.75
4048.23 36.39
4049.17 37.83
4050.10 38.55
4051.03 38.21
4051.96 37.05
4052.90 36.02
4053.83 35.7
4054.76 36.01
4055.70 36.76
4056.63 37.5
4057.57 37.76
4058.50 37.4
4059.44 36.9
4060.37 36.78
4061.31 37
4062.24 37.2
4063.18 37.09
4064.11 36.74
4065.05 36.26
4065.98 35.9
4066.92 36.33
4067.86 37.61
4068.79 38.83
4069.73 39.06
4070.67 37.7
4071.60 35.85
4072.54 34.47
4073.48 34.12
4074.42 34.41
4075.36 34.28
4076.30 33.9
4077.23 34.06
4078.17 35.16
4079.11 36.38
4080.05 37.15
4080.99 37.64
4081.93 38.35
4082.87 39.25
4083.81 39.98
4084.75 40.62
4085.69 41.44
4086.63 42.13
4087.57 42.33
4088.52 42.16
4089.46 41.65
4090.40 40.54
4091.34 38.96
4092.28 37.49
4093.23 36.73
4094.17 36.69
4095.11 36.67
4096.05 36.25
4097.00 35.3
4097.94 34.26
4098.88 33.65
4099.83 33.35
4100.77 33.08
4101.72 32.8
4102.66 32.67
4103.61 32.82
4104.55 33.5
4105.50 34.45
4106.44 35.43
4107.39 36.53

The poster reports 2.0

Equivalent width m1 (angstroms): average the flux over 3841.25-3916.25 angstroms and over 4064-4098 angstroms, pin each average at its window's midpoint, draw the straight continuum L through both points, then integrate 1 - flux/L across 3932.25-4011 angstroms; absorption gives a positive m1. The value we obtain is 9.5 angstroms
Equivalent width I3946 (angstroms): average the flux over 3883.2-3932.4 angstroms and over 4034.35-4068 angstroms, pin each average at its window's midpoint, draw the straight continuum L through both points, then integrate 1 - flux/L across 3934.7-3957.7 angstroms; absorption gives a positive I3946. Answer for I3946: 4.0 angstroms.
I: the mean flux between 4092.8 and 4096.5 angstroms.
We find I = 36.7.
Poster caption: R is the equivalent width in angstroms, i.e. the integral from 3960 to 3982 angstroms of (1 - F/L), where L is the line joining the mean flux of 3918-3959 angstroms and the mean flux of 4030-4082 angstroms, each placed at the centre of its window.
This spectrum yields 5.1 angstroms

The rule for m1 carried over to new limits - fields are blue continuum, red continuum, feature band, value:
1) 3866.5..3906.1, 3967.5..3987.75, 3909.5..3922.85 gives -2.0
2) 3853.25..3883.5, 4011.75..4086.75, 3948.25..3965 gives 2.2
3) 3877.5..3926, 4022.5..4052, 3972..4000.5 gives 1.2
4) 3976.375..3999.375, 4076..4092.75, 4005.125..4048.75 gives -2.6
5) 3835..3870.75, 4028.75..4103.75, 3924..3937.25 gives 6.2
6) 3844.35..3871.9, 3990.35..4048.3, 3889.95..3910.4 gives -0.5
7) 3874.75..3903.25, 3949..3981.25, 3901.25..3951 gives 1.8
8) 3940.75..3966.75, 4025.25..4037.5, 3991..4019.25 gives -3.6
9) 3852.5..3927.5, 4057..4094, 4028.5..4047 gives -1.6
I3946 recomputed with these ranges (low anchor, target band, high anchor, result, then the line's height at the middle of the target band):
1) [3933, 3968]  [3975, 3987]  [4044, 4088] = -2.5 angstroms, 24.5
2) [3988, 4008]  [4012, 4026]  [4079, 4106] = -0.8 angstroms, 35.9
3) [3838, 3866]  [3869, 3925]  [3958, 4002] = -3.8 angstroms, 21.1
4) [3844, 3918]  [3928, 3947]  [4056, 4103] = 7.9 angstroms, 25.8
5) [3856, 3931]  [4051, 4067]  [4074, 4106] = -1.1 angstroms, 34.4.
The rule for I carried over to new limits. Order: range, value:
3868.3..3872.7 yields 18.6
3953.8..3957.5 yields 26.9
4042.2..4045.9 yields 34.5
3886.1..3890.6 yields 19.2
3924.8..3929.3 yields 17.5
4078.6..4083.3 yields 37.7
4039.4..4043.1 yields 39.3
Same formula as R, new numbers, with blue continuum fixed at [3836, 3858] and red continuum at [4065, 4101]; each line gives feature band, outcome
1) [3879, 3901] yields -0.5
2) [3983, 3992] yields -1.2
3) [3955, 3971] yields 5.4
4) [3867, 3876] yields 0.0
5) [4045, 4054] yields -0.4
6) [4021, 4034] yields -1.8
